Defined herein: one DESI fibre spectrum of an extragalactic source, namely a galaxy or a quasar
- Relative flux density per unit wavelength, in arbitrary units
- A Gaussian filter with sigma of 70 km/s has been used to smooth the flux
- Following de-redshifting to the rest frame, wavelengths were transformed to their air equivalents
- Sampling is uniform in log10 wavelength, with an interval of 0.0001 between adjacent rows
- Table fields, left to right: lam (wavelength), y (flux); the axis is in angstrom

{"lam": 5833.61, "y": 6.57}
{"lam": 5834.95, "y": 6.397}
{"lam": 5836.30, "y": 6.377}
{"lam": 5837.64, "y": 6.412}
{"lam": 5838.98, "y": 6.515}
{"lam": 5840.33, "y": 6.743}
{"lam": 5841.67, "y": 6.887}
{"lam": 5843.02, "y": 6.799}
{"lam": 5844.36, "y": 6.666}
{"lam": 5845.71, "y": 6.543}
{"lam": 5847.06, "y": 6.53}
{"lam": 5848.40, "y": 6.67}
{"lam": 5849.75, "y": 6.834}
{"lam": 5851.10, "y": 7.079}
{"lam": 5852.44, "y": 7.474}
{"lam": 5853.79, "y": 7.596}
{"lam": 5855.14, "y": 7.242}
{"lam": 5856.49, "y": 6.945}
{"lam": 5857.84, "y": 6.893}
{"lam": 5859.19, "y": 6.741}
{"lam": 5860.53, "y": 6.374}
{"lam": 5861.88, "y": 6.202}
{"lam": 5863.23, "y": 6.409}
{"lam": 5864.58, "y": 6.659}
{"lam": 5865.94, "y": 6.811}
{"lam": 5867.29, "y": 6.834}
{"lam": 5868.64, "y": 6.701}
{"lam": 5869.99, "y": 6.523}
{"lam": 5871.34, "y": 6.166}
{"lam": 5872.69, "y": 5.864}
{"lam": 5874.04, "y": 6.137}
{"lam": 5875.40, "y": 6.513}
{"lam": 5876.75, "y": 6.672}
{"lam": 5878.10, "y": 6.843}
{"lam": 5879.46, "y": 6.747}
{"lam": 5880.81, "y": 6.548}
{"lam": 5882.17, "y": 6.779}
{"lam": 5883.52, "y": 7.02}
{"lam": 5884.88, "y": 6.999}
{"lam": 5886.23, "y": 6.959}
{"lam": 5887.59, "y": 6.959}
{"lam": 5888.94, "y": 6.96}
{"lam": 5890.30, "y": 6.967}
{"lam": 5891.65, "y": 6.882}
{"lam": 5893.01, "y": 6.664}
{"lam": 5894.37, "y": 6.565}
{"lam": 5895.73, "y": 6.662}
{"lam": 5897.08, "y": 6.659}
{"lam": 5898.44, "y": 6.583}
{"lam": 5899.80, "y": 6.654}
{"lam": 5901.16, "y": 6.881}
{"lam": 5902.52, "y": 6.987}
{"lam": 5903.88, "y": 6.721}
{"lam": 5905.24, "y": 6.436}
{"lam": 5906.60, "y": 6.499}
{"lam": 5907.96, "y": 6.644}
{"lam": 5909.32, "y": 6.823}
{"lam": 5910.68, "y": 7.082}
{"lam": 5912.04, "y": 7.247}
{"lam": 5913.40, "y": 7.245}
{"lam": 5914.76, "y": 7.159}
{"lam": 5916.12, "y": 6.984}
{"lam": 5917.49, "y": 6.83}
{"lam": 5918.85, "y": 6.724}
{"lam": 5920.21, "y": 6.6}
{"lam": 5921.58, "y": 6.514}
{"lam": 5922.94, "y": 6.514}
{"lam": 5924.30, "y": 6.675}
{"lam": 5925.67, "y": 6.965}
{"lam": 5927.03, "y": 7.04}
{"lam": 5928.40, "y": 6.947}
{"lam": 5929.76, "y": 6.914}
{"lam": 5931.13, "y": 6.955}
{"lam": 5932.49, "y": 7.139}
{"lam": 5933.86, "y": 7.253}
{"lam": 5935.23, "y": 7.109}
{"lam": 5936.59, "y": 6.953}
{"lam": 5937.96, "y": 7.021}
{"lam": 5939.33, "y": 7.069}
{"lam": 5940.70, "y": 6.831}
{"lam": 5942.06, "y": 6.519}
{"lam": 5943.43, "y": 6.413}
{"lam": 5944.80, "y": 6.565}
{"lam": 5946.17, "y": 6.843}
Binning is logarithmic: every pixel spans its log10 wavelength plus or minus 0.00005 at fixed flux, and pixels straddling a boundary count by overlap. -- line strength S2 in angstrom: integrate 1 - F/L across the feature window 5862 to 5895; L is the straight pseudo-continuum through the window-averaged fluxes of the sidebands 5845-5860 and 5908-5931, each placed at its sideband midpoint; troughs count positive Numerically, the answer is 1.2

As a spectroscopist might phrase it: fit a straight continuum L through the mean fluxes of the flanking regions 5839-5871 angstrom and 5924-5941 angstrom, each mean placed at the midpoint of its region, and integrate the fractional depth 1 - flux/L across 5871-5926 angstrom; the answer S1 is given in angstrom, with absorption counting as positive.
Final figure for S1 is 1.26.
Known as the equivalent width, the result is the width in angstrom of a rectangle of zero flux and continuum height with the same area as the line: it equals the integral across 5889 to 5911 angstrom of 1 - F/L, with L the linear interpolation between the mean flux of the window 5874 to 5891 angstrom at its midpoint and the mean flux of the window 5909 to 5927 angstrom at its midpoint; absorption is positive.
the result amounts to 0.35 angstrom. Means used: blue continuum 6.8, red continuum 6.88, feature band 6.73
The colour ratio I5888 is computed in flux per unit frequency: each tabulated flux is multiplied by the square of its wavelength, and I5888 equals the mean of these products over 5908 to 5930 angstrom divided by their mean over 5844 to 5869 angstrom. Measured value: 1.03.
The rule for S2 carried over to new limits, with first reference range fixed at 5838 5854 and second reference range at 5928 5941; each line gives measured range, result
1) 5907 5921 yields 0.12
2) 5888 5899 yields 0.30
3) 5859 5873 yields 0.79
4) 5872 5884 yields 0.59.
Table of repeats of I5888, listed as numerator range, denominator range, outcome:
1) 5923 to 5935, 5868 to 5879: 1.10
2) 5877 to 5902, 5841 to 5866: 1.01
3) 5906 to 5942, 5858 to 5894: 1.06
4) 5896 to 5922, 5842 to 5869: 1.02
